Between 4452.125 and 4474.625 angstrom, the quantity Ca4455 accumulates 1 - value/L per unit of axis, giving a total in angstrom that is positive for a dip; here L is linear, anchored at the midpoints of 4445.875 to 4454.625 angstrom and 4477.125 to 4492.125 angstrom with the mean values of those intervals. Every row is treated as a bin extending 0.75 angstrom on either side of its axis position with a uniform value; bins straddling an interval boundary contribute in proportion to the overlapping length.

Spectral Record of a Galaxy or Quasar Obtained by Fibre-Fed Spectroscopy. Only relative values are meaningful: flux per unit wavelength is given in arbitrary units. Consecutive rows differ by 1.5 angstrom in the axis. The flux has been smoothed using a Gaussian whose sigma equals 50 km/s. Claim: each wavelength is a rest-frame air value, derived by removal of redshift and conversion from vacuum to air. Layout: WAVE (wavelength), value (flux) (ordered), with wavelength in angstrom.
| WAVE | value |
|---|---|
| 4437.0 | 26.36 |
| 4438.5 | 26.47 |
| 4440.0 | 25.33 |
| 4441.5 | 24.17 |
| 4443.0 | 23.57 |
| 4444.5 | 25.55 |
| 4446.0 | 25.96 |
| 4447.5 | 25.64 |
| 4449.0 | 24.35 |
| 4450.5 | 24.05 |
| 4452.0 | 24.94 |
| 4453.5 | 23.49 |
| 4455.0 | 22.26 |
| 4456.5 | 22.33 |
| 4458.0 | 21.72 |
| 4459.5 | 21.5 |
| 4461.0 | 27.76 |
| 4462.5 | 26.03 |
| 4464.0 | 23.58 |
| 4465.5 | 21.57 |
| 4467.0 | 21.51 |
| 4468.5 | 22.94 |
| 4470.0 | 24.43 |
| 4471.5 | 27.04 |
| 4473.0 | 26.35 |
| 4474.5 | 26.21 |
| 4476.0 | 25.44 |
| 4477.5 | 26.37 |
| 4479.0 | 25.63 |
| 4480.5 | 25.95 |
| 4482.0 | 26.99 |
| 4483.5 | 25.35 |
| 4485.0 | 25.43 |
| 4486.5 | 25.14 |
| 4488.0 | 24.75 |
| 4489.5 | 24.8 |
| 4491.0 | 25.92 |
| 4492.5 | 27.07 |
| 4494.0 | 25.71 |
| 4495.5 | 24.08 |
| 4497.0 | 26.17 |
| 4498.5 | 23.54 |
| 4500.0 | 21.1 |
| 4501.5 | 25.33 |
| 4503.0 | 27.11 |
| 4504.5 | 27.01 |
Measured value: 1.0 angstrom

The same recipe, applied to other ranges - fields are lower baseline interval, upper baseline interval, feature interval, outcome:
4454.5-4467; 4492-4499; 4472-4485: -0.9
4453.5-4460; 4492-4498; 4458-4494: -1.8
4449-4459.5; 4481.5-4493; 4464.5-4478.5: -0.1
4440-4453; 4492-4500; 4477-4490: -0.4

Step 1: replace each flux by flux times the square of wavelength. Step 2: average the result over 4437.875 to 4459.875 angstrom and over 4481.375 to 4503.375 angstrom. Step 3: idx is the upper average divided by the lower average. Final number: 1.1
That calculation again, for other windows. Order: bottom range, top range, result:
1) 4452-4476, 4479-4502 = 1.06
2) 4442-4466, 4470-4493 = 1.09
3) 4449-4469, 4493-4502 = 1.06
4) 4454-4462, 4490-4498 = 1.12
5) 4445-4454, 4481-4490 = 1.04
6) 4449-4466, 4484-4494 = 1.10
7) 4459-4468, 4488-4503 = 1.07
